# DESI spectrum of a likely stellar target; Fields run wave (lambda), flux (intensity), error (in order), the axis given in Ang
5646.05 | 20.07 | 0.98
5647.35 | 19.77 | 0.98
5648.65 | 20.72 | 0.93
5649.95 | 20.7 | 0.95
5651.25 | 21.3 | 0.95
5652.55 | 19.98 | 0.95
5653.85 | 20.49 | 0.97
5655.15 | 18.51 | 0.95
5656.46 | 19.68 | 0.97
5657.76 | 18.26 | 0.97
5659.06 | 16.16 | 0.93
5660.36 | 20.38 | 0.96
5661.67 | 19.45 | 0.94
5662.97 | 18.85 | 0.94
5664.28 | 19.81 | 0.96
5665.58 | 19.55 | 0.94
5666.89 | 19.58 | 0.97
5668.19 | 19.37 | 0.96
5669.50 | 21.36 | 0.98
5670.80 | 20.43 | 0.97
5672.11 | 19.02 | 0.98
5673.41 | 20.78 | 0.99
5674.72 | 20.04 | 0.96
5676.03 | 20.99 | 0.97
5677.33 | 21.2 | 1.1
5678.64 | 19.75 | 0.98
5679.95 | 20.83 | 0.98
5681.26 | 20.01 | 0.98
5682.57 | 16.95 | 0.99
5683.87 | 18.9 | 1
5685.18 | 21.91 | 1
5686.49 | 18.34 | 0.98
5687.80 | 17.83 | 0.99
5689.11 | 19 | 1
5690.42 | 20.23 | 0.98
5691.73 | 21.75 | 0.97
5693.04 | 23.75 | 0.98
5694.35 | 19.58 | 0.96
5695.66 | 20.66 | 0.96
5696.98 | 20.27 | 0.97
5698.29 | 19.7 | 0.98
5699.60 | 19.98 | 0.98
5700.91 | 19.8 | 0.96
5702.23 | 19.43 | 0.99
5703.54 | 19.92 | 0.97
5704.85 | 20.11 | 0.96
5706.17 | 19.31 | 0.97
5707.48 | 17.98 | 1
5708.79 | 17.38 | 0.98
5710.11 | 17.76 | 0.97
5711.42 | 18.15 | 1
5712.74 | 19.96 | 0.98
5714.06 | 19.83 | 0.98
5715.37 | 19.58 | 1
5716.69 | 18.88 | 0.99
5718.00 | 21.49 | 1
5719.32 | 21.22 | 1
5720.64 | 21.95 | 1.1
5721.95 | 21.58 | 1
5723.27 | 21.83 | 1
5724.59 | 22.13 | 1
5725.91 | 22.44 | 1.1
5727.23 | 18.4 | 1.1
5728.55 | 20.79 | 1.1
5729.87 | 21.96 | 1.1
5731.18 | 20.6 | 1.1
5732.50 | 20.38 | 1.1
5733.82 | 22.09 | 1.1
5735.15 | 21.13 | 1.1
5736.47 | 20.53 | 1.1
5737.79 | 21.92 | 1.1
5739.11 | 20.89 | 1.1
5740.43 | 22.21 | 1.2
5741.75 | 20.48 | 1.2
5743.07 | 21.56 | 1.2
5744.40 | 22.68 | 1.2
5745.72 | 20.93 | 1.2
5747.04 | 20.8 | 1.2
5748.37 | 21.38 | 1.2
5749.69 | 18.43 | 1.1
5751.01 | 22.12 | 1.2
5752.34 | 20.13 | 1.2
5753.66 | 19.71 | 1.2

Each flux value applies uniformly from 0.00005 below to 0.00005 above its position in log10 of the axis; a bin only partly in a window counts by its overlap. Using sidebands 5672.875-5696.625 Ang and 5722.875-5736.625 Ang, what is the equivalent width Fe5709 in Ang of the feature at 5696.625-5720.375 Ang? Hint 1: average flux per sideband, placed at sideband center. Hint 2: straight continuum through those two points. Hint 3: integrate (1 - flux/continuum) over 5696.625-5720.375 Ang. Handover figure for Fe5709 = 1.3 Ang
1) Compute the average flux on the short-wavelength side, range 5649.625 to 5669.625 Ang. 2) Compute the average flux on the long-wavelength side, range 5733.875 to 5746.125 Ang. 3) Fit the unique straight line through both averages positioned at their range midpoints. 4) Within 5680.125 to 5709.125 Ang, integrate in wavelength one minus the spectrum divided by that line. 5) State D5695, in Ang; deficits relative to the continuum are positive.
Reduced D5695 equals 0.9 Ang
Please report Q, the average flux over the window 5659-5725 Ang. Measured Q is 19.9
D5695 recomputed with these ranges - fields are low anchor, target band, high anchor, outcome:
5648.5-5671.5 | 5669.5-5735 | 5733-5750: 0.97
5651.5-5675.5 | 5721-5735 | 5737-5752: -0.25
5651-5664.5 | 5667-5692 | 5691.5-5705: -0.01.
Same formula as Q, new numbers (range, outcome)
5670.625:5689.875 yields 19.7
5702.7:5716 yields 19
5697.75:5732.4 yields 20.1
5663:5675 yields 19.9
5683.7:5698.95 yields 20.2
